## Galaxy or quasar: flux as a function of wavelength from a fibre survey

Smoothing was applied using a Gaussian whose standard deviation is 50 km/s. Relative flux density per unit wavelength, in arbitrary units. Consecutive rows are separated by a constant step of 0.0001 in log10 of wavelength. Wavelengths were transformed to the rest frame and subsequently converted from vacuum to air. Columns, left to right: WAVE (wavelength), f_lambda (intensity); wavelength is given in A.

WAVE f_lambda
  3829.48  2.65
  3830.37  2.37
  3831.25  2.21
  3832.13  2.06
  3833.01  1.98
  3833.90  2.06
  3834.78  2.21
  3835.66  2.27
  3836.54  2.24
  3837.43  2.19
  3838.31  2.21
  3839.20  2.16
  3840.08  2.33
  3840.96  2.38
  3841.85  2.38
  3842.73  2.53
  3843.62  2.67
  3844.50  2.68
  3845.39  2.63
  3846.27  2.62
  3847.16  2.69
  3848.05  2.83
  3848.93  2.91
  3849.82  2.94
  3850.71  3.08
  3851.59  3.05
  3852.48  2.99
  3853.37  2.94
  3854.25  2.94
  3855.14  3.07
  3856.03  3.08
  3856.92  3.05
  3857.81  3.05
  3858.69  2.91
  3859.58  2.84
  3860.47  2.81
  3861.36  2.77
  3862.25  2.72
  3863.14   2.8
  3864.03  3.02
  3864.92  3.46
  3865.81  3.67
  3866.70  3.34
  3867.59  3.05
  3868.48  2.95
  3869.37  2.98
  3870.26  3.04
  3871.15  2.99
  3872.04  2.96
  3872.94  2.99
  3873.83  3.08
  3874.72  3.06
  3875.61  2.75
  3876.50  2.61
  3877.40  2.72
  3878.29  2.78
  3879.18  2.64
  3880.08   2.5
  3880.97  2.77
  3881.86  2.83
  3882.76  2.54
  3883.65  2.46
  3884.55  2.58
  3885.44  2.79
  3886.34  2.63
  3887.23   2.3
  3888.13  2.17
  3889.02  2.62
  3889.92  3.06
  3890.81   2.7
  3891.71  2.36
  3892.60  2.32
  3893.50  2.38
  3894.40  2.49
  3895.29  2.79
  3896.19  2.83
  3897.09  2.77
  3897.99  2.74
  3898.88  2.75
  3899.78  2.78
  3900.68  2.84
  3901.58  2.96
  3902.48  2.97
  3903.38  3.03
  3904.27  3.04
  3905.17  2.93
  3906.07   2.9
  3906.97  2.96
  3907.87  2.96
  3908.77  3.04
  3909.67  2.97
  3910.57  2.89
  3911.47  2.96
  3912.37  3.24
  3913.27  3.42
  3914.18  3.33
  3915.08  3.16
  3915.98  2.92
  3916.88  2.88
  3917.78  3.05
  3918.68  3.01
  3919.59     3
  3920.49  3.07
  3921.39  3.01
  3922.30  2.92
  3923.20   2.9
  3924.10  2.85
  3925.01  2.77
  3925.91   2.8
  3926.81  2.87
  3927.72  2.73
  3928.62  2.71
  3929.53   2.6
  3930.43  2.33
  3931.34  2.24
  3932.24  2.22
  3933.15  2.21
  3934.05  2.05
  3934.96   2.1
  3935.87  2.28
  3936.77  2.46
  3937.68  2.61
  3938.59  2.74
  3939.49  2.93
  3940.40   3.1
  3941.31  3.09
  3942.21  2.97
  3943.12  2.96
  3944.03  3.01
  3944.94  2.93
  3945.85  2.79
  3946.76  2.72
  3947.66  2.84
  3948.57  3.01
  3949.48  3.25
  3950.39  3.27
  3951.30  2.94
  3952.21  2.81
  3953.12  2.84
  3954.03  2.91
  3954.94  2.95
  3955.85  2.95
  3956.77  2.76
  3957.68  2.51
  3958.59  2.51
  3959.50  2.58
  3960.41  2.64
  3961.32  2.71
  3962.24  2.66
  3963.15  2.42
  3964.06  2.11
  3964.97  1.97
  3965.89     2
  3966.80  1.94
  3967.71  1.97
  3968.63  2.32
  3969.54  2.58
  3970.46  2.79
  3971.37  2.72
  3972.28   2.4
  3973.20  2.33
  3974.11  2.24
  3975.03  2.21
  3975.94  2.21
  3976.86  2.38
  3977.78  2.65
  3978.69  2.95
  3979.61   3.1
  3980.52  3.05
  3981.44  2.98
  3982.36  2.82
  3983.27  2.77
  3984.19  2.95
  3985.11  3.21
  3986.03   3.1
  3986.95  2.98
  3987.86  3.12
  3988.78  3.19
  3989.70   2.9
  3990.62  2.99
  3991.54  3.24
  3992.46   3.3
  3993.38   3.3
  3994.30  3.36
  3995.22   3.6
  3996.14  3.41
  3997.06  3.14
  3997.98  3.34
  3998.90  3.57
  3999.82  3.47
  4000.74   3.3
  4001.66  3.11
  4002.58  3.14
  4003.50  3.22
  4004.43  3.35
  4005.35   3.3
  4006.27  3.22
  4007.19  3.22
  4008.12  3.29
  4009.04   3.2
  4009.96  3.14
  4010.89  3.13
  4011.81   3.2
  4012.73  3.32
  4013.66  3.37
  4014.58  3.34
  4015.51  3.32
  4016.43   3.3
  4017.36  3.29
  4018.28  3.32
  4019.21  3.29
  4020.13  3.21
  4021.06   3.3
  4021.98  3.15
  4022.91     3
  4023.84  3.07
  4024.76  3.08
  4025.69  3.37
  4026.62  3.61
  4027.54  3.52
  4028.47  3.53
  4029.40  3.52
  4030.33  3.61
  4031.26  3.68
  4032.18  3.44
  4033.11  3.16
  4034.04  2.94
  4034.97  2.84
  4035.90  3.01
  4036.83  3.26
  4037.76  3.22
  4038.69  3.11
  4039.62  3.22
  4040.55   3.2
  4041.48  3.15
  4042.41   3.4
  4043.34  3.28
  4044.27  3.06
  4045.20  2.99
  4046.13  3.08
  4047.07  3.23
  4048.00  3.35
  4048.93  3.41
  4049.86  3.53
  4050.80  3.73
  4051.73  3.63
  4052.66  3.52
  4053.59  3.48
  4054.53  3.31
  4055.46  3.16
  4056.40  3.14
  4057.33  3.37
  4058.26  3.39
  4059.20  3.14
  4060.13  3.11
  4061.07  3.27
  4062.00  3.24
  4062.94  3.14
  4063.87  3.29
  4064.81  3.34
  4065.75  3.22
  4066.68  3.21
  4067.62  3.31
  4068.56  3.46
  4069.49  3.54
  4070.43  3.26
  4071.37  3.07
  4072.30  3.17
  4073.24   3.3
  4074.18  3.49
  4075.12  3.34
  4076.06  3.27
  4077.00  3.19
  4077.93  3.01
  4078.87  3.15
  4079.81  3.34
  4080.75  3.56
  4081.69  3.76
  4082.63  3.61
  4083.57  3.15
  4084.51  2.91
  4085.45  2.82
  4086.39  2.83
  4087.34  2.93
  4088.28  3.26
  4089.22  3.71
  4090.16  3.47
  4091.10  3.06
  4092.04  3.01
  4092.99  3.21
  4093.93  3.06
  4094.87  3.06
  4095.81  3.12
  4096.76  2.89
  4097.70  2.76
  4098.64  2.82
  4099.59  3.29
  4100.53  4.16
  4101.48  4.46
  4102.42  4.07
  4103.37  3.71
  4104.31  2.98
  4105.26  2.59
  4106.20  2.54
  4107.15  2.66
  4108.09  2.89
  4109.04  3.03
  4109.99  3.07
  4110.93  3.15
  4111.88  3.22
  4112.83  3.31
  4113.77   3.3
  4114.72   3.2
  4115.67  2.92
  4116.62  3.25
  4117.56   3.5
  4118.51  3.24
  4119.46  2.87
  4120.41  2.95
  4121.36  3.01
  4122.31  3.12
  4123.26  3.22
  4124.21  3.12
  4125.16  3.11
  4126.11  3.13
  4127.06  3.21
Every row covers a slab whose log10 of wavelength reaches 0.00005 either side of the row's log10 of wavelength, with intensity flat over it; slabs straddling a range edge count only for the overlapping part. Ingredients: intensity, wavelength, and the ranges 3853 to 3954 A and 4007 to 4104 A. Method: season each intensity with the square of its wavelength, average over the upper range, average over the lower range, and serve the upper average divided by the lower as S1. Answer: 1.25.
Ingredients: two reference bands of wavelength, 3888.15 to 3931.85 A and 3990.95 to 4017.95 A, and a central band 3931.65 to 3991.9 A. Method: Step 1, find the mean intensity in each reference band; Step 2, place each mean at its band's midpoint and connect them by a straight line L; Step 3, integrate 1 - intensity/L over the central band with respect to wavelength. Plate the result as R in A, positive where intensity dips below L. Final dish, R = 7.7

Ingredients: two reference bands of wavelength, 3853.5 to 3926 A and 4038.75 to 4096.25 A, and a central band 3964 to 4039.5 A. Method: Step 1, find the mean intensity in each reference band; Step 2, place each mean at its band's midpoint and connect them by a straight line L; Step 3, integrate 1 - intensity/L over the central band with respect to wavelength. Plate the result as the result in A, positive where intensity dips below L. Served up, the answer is 1.7 A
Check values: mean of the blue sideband 2.88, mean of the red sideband 3.26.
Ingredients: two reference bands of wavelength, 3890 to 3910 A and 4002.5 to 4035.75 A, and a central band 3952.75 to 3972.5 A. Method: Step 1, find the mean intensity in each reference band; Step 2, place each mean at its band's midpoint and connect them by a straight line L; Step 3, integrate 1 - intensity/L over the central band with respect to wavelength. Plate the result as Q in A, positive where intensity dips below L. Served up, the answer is 3.5 A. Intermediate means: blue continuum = 2.8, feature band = 2.51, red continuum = 3.28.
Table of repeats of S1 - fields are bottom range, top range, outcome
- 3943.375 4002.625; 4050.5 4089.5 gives 1.22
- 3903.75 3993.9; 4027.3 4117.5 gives 1.25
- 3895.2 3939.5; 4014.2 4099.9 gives 1.24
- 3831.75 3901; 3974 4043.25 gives 1.25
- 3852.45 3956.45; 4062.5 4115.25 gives 1.25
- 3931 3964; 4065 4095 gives 1.28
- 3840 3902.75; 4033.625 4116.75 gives 1.28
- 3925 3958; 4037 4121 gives 1.27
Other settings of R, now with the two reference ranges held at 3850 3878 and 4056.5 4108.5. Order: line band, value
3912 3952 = 3.17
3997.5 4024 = -0.88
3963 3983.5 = 4.23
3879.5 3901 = 2.82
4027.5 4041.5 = -0.40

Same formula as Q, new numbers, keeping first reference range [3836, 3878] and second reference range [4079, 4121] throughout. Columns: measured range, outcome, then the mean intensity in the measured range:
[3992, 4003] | -1.1 A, 3.34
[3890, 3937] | 2.2 A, 2.78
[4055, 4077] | -0.9 A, 3.27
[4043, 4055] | -0.9 A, 3.36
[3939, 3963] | 0.9 A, 2.86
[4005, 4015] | -0.6 A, 3.25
